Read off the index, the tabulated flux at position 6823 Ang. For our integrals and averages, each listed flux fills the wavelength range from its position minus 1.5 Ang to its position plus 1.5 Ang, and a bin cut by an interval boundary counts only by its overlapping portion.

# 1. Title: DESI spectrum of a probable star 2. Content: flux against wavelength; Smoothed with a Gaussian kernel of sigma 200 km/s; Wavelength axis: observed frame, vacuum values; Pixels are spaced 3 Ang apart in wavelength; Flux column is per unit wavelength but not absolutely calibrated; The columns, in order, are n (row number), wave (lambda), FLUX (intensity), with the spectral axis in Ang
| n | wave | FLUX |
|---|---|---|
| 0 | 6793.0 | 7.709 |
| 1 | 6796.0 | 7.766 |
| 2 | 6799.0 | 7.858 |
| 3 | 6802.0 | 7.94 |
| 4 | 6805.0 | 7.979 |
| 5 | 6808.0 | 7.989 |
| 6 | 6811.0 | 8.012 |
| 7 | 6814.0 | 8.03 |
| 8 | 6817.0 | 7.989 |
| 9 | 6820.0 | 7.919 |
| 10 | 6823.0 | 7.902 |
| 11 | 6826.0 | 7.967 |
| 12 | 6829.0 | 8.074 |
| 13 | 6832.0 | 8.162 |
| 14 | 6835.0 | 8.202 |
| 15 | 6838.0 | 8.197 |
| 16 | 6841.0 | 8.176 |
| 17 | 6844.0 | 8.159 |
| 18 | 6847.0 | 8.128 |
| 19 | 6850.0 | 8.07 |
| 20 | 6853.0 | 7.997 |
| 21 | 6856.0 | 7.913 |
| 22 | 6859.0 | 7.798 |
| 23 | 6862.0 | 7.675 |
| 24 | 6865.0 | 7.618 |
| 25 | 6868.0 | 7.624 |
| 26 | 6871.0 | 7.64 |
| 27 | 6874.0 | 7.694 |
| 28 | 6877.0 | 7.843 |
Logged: 7.902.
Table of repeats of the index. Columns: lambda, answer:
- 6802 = 7.94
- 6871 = 7.64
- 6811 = 8.012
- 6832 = 8.162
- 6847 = 8.128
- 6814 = 8.03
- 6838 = 8.197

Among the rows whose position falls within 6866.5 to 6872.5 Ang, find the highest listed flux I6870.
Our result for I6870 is 7.64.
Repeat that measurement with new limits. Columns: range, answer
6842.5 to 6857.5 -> 8.159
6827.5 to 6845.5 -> 8.202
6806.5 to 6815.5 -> 8.03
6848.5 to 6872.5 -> 8.07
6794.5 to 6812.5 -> 8.012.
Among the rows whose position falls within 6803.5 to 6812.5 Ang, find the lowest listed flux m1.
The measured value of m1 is 7.979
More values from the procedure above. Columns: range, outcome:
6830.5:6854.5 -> 7.997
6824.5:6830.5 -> 7.967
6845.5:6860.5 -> 7.798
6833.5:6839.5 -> 8.197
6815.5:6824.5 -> 7.902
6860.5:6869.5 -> 7.618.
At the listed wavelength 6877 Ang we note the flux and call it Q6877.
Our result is 7.843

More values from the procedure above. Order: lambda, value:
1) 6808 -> 7.989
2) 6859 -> 7.798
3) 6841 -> 8.176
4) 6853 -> 7.997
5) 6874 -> 7.694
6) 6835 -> 8.202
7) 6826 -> 7.967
